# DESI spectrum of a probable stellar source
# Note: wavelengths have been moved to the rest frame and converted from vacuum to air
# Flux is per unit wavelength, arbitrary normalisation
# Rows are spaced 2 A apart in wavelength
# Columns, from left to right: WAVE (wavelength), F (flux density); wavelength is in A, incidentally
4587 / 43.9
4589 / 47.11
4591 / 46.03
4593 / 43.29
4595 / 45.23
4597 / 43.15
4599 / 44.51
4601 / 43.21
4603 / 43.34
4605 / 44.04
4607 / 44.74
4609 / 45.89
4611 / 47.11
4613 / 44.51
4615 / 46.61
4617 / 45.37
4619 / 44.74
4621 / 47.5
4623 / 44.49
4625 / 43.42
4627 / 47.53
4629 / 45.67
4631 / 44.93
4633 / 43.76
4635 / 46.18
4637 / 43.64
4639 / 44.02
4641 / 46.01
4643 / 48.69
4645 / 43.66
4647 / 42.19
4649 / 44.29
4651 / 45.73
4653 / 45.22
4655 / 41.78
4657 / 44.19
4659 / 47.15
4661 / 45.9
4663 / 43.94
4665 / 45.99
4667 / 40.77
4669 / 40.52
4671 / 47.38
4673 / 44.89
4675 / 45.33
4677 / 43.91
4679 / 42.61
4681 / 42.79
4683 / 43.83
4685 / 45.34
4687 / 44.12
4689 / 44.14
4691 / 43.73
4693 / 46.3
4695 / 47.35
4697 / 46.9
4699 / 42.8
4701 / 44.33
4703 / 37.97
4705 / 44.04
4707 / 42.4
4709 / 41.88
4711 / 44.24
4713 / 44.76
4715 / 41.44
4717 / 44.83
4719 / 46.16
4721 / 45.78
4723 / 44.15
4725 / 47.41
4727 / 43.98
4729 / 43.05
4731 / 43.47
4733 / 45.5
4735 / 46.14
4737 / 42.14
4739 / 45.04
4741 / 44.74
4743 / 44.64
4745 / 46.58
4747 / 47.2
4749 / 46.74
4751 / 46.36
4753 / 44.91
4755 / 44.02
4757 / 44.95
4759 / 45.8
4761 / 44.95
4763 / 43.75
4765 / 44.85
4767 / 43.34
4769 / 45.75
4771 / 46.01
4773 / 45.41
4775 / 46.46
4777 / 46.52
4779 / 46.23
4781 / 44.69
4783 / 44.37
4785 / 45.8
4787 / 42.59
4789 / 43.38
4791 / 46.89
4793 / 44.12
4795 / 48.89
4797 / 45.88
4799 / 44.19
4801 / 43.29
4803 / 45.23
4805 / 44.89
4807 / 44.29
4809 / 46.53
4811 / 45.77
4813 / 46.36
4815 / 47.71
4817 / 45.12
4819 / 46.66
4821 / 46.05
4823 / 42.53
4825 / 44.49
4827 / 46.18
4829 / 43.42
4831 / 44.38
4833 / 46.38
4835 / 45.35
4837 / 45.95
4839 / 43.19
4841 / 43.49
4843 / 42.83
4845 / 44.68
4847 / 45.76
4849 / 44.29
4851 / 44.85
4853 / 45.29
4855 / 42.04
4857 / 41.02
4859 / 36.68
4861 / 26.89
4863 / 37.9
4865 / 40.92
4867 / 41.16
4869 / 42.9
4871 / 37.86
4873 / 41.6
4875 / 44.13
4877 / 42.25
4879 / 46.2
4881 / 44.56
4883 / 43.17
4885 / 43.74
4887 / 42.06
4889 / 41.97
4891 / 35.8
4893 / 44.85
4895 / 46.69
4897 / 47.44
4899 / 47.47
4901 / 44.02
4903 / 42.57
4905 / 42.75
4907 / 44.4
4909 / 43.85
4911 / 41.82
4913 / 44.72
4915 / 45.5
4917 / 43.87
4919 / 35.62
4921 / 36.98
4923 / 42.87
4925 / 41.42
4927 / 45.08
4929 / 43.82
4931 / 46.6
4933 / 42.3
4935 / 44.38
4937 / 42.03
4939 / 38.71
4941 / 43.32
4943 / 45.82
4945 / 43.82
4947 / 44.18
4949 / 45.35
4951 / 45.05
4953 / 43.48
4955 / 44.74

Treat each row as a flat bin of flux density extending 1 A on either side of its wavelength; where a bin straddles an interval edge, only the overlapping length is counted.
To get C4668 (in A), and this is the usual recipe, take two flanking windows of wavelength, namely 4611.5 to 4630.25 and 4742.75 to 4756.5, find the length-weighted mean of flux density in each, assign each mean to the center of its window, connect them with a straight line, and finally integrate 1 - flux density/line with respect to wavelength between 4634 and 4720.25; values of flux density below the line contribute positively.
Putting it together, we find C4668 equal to 2.7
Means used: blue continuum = 45.6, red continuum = 45.8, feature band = 44.3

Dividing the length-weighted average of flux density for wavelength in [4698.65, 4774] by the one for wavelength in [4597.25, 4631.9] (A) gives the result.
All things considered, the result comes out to 1.0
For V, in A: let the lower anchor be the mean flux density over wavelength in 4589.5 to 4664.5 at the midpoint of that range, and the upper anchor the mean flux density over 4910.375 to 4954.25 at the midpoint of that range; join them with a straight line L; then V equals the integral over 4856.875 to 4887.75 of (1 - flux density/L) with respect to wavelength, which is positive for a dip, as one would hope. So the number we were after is 1.9 A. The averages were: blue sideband 44.9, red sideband 43.1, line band 40.8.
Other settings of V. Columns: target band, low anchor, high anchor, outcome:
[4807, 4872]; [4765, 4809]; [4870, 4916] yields 1.5 A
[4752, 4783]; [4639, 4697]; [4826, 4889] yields -1.1 A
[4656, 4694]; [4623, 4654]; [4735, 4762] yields 0.6 A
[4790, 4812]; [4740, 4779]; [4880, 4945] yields -0.3 A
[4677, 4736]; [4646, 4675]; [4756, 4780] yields 0.8 A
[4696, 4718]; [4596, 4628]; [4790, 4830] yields 1.0 A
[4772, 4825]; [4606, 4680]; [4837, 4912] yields -2.5 A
